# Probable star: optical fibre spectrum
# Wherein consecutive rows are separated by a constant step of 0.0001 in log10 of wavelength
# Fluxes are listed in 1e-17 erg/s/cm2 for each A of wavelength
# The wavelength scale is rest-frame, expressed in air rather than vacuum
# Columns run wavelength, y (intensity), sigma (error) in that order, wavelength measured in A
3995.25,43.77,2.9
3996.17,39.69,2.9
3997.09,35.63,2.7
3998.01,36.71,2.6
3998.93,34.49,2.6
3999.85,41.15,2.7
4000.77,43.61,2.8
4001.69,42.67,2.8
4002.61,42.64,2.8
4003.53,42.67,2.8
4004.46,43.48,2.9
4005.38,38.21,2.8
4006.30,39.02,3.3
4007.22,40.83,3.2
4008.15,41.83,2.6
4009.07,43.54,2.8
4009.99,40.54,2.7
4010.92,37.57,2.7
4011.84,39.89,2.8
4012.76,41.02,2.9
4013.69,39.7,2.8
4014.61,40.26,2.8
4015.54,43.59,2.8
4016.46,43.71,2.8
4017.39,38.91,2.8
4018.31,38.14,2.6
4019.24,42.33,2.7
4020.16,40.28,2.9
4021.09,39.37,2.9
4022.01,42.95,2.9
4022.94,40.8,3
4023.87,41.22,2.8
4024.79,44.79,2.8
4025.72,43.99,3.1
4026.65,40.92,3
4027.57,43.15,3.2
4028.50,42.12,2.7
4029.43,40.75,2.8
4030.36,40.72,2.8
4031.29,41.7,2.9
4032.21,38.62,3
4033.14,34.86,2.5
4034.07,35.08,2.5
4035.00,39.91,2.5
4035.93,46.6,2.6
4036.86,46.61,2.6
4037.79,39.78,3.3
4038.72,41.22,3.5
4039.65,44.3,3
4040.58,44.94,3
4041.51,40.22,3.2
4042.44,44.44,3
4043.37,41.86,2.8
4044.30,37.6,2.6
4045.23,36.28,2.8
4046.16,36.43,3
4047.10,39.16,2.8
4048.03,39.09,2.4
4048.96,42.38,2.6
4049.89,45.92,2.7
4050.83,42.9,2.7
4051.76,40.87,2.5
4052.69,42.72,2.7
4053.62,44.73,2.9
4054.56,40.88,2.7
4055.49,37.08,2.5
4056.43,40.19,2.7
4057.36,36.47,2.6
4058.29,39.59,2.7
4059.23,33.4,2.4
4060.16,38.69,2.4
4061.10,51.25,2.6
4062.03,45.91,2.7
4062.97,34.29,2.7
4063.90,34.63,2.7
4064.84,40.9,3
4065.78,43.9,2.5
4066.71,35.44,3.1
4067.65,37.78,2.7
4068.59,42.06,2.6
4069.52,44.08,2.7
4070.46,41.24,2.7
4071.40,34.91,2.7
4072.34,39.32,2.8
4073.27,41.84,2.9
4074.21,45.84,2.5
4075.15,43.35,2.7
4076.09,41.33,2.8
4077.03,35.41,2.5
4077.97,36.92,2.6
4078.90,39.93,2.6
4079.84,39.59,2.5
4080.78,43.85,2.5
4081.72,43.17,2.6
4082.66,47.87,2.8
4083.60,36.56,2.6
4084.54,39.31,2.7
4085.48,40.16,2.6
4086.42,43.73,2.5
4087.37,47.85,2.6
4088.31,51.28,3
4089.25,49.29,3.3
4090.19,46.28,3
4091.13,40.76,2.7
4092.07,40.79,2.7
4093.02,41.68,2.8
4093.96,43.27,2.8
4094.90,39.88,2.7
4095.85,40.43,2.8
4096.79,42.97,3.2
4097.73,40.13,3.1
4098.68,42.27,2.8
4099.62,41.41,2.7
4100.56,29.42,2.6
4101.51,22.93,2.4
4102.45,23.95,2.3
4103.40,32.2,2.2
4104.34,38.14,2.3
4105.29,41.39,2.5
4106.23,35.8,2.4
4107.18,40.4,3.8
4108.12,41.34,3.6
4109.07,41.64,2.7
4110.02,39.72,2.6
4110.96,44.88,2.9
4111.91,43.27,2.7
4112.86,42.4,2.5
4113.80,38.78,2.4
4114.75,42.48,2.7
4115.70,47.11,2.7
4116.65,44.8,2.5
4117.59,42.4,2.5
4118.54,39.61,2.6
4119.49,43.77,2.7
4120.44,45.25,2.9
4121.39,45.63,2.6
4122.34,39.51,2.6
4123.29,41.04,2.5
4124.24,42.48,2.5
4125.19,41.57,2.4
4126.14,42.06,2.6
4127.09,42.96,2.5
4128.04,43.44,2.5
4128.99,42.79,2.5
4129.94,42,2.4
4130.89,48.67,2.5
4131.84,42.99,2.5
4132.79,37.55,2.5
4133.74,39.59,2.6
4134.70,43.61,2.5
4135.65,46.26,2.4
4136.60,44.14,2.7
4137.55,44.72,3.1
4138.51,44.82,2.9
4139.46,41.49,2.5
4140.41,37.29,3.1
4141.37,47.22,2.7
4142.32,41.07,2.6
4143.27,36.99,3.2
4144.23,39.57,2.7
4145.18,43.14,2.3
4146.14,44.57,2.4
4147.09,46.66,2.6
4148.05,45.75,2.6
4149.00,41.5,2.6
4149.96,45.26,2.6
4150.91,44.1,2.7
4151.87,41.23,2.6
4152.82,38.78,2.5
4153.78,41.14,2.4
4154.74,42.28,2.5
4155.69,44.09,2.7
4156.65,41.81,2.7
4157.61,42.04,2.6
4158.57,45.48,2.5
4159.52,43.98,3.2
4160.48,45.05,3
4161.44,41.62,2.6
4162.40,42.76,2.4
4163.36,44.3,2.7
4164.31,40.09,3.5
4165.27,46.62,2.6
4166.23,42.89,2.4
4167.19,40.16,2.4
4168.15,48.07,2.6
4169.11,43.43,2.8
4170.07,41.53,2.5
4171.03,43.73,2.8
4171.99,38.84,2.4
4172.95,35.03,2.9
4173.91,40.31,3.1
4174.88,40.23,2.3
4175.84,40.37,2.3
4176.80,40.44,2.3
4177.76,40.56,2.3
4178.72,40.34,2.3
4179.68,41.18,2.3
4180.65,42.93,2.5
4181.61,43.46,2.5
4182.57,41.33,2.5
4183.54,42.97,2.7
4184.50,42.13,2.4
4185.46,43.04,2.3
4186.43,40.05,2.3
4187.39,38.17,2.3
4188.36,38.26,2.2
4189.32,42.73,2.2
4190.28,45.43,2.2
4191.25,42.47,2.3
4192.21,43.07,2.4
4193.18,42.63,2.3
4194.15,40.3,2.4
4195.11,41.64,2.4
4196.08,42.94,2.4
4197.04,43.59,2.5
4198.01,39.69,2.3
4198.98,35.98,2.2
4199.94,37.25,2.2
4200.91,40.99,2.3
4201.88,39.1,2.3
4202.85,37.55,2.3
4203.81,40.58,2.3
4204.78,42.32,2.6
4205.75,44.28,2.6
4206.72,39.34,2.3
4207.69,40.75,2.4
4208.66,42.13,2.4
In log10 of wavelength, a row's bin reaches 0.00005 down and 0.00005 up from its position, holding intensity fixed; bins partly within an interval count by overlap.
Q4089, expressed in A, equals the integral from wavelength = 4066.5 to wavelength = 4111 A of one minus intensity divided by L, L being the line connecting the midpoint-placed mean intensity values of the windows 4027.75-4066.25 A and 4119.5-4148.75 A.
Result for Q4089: 1.55 A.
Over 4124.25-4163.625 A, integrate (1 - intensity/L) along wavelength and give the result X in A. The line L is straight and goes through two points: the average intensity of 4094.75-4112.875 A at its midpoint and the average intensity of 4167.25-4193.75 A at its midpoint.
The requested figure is -2.9 A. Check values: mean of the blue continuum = 38.1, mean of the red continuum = 41.5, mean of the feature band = 42.8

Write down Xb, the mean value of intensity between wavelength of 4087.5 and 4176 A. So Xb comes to 41.8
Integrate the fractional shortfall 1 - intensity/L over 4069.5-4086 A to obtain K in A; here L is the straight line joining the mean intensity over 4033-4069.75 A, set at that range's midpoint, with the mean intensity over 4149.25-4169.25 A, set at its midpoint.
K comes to 0.2 A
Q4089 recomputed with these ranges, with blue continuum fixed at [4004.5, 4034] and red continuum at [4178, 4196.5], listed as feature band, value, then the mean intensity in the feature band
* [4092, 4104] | 1.3 A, 36.9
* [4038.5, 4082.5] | 0.4 A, 40.7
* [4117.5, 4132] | -0.5 A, 42.9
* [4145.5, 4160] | -0.6 A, 43.2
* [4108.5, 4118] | -0.3 A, 42.7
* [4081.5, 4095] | -0.8 A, 43.6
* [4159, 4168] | -0.3 A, 43.3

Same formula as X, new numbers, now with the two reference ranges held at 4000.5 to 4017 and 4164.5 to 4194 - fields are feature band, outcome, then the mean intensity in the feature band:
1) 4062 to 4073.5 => 0.6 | 39.4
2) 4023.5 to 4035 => 0.2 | 40.6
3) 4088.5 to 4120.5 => 0.9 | 40.4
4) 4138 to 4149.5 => -0.2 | 42.5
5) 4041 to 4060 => 0.6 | 40.1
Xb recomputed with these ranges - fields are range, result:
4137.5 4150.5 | 42.8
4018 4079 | 40.7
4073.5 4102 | 41.2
